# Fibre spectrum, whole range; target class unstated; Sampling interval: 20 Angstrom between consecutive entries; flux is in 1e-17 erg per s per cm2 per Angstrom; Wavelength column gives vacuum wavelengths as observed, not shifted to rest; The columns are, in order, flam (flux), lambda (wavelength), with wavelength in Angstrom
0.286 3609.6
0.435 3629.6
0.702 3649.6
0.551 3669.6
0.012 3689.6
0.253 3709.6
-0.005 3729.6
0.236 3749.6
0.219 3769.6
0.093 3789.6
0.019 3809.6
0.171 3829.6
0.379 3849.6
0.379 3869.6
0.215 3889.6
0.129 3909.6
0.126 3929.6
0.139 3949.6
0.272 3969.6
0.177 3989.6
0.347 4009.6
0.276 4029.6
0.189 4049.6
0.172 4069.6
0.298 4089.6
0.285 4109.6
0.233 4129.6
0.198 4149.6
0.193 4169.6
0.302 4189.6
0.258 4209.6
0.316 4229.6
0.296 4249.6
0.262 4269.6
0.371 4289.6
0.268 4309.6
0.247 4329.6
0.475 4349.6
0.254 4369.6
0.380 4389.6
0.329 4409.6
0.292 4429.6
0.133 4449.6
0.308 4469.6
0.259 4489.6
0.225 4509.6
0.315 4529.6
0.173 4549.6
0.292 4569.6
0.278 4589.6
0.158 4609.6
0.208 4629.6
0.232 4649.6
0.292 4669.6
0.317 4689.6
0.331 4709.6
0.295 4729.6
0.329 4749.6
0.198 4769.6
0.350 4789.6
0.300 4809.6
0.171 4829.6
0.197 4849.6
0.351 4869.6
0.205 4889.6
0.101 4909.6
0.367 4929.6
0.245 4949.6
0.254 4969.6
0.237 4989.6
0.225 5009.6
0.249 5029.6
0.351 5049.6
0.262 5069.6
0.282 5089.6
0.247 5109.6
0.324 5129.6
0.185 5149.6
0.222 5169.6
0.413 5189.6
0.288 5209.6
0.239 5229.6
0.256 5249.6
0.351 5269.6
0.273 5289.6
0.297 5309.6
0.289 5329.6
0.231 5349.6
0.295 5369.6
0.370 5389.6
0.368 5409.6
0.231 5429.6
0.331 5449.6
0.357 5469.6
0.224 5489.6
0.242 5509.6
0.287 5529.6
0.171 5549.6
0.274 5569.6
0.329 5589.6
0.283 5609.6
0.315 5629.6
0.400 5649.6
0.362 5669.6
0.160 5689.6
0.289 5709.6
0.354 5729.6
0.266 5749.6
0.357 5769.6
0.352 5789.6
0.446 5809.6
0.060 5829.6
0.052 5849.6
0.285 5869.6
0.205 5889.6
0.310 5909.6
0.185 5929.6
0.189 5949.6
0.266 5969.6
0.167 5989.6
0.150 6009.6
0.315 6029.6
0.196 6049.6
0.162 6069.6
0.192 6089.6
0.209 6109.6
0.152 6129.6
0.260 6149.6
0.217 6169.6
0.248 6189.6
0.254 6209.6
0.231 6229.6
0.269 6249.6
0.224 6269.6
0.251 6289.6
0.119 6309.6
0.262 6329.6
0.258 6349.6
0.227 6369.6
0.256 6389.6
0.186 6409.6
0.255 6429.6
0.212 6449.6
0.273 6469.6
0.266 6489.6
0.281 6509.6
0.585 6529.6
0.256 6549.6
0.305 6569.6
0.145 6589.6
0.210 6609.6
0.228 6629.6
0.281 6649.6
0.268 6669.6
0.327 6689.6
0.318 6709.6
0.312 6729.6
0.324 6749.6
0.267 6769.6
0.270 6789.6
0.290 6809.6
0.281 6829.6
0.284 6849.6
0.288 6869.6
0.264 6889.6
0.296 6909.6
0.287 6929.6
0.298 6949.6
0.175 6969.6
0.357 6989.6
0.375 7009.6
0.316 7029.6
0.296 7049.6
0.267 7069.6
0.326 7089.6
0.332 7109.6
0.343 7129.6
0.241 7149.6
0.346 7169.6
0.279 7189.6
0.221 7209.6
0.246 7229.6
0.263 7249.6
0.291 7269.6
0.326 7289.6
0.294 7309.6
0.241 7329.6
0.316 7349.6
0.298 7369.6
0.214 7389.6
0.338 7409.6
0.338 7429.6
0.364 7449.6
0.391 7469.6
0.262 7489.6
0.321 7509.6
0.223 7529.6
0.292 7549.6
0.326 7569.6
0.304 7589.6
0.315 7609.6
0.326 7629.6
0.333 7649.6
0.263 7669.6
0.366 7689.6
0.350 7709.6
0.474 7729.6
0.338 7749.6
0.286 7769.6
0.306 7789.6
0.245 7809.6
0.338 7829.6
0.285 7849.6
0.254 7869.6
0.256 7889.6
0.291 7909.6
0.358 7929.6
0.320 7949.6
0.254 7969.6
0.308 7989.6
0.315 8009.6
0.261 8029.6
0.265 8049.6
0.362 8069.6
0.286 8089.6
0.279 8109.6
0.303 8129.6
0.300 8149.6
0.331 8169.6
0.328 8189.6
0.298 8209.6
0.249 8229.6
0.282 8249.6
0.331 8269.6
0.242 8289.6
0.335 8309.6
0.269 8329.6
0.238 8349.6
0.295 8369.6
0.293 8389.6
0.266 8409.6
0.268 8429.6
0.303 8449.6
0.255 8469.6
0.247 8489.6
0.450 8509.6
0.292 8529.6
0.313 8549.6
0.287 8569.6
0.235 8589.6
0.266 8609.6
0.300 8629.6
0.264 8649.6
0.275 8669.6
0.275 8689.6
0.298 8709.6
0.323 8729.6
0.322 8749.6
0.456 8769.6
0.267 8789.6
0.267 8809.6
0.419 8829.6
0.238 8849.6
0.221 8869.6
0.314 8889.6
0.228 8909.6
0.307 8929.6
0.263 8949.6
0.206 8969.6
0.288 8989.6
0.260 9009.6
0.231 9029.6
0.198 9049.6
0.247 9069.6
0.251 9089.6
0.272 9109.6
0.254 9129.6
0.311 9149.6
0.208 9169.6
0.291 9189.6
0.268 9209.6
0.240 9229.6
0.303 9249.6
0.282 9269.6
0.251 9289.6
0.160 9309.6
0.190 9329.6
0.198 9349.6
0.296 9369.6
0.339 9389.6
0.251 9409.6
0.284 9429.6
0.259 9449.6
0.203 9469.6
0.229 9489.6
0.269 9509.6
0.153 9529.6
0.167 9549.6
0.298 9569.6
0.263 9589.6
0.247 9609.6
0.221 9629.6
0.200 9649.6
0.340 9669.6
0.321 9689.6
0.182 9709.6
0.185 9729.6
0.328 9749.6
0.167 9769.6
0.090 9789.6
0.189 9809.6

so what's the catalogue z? 0.75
